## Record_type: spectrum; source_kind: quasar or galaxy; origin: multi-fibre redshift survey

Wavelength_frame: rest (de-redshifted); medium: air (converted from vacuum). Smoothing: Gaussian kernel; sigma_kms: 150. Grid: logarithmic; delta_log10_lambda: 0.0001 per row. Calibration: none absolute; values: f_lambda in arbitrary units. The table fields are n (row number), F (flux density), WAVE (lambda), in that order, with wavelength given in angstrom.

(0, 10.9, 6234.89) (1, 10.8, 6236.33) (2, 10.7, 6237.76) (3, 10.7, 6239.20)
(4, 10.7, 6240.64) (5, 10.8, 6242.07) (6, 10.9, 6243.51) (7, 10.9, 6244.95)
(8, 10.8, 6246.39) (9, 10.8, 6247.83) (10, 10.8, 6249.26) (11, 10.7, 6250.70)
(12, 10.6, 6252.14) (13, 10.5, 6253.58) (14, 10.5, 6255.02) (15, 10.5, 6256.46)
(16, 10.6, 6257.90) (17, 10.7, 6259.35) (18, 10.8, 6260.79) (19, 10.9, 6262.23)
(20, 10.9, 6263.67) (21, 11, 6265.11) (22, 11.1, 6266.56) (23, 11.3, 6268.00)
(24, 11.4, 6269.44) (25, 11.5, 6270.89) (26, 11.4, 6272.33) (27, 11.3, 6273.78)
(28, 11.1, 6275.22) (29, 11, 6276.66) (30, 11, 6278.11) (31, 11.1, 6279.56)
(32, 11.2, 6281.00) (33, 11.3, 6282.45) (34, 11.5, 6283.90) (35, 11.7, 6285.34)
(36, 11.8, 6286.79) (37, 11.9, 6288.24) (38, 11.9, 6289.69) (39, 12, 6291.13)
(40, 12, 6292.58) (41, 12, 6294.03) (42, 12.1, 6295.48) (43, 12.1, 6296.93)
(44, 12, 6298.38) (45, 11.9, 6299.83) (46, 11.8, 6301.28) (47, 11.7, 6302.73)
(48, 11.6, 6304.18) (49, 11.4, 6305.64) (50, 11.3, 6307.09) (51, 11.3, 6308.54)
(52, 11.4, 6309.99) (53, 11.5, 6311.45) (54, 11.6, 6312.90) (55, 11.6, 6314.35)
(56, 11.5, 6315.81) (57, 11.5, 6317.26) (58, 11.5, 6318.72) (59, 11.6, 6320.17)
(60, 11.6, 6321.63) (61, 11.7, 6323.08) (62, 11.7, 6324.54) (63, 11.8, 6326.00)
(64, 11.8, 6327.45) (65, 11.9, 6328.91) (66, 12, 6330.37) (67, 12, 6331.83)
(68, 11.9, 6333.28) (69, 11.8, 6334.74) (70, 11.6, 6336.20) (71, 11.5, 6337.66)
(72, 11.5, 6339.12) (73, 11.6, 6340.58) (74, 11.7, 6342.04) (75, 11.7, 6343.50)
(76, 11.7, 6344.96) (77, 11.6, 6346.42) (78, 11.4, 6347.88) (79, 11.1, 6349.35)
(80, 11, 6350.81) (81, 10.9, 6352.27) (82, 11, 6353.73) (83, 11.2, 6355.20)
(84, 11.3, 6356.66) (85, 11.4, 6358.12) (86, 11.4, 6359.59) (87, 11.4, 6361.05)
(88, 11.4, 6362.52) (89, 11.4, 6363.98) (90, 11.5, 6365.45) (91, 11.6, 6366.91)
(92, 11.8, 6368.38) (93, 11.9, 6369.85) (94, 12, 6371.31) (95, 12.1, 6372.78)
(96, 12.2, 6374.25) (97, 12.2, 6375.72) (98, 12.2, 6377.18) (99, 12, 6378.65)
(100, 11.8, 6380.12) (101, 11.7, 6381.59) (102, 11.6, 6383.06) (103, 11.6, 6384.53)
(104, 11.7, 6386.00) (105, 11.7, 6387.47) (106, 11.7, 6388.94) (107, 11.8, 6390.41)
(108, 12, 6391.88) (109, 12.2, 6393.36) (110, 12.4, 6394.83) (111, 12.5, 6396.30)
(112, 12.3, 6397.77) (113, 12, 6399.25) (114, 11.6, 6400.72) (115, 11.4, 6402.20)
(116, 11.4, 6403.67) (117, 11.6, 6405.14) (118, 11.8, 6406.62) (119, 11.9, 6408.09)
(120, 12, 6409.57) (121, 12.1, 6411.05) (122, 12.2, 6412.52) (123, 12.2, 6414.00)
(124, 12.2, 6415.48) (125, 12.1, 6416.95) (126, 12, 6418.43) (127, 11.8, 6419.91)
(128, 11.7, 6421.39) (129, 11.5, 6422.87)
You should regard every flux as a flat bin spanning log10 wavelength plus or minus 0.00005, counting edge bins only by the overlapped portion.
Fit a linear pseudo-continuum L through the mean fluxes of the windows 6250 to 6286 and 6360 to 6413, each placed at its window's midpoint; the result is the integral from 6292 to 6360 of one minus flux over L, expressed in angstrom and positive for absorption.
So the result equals -1.0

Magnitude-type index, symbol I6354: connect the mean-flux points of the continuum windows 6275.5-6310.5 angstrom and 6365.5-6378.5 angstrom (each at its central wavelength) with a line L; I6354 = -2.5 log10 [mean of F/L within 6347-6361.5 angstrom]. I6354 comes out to 0.065 mag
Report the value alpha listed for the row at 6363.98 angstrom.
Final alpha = 11.4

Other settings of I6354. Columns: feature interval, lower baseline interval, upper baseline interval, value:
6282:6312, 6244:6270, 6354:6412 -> -0.06 mag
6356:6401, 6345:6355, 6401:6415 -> -0.03 mag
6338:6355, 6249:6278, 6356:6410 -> 0.01 mag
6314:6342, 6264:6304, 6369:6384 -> 0.01 mag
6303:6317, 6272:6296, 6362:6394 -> 0.01 mag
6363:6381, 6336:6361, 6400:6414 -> -0.03 mag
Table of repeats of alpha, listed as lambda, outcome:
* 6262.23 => 10.9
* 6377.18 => 12.2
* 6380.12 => 11.8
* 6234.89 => 10.9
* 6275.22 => 11.1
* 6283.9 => 11.5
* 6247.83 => 10.8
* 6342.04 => 11.7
